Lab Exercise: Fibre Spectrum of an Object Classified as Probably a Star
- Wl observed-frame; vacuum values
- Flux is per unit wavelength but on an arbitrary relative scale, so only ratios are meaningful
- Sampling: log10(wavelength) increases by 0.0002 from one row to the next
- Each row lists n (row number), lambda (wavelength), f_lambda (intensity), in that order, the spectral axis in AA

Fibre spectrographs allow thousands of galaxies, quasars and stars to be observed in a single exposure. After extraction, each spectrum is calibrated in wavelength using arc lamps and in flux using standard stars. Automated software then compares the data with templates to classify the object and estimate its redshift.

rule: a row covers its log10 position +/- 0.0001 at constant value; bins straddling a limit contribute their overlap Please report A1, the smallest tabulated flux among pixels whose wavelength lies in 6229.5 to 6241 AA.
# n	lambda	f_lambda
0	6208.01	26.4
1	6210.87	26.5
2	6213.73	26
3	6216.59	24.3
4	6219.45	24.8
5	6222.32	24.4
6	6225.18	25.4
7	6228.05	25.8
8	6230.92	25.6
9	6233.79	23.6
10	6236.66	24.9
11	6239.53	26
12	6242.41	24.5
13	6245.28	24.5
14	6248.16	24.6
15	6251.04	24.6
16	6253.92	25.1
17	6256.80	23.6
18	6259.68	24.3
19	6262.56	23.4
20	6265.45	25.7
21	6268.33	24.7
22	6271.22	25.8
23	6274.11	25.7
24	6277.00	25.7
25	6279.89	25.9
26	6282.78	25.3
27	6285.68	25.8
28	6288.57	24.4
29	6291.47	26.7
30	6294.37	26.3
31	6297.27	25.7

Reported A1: 23.6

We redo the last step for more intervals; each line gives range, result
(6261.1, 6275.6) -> 23.4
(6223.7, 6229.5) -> 25.4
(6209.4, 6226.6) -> 24.3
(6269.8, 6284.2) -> 25.3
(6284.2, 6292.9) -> 24.4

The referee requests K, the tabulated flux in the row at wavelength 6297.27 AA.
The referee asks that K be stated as 25.7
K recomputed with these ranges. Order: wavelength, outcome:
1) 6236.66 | 24.9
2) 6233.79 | 23.6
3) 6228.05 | 25.8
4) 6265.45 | 25.7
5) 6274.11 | 25.7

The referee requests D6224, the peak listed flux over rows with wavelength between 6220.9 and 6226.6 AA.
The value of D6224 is 25.4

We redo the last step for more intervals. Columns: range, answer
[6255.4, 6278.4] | 25.8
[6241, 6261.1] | 25.1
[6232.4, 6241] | 26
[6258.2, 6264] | 24.3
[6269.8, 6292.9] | 26.7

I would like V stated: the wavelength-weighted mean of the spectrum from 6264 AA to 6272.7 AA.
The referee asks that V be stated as 25.4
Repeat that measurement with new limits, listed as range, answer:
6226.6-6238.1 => 25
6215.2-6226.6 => 24.7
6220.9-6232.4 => 25.3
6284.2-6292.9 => 25.6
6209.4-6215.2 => 26.2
